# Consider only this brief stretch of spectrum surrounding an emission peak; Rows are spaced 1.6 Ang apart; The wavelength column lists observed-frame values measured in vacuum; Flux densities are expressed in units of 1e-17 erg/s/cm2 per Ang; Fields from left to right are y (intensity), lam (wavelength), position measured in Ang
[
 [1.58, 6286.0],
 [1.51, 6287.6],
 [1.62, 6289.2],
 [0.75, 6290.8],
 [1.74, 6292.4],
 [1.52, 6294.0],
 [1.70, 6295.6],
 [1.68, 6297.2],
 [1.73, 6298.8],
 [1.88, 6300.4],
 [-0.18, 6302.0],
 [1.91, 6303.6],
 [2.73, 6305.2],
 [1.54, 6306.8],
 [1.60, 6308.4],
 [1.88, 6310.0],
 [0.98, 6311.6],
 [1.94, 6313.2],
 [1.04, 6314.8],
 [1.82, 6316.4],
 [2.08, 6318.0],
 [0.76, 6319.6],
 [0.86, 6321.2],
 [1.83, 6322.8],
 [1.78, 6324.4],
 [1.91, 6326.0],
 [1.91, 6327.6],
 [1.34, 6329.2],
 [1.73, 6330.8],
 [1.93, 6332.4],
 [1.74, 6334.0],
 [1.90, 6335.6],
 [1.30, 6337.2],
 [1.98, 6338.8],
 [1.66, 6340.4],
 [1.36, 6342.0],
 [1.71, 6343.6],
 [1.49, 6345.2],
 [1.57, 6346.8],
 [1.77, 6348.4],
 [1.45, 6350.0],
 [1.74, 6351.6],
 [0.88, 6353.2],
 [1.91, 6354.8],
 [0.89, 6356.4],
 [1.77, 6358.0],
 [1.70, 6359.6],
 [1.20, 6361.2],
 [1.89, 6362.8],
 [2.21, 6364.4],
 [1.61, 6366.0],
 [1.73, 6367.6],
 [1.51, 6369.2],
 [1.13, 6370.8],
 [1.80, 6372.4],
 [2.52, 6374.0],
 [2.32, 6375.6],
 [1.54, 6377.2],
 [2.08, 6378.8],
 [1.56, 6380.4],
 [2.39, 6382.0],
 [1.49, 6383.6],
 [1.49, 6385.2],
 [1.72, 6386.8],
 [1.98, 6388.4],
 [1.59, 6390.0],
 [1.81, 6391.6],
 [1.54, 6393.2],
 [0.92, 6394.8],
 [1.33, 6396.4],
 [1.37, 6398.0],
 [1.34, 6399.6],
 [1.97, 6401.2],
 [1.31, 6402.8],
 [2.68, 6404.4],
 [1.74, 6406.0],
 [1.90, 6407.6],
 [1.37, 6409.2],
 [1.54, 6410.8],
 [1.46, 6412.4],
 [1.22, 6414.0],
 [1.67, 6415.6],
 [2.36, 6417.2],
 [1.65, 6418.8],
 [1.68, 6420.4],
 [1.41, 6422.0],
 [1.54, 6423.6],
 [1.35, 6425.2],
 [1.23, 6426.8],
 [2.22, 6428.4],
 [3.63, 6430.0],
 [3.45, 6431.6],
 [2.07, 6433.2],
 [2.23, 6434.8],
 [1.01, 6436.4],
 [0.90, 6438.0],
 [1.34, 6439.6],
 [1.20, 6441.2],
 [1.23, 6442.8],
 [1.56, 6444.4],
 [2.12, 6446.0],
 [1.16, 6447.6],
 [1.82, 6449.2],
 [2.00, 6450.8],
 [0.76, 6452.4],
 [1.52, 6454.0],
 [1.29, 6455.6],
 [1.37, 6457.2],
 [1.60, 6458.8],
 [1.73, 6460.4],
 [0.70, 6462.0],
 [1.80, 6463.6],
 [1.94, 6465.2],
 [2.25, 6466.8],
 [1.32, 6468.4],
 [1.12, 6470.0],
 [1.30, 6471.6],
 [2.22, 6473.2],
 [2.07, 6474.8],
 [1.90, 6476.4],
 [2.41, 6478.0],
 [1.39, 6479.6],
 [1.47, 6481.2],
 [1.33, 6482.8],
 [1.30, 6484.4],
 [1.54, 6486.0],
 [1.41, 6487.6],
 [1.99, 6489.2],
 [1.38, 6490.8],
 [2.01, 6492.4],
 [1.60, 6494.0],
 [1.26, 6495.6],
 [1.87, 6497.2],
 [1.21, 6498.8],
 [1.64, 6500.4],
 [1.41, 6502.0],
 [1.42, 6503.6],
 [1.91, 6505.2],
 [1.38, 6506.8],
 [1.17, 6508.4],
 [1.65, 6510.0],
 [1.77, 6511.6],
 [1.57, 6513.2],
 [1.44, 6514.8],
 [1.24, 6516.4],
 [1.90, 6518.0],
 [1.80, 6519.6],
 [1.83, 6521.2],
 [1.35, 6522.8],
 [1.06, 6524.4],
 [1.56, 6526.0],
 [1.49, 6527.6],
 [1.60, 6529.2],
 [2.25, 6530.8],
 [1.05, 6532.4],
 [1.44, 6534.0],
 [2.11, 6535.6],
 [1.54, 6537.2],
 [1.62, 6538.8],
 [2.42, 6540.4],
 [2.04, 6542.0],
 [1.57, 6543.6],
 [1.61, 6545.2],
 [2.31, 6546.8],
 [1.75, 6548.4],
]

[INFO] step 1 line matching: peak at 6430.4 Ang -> H-beta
